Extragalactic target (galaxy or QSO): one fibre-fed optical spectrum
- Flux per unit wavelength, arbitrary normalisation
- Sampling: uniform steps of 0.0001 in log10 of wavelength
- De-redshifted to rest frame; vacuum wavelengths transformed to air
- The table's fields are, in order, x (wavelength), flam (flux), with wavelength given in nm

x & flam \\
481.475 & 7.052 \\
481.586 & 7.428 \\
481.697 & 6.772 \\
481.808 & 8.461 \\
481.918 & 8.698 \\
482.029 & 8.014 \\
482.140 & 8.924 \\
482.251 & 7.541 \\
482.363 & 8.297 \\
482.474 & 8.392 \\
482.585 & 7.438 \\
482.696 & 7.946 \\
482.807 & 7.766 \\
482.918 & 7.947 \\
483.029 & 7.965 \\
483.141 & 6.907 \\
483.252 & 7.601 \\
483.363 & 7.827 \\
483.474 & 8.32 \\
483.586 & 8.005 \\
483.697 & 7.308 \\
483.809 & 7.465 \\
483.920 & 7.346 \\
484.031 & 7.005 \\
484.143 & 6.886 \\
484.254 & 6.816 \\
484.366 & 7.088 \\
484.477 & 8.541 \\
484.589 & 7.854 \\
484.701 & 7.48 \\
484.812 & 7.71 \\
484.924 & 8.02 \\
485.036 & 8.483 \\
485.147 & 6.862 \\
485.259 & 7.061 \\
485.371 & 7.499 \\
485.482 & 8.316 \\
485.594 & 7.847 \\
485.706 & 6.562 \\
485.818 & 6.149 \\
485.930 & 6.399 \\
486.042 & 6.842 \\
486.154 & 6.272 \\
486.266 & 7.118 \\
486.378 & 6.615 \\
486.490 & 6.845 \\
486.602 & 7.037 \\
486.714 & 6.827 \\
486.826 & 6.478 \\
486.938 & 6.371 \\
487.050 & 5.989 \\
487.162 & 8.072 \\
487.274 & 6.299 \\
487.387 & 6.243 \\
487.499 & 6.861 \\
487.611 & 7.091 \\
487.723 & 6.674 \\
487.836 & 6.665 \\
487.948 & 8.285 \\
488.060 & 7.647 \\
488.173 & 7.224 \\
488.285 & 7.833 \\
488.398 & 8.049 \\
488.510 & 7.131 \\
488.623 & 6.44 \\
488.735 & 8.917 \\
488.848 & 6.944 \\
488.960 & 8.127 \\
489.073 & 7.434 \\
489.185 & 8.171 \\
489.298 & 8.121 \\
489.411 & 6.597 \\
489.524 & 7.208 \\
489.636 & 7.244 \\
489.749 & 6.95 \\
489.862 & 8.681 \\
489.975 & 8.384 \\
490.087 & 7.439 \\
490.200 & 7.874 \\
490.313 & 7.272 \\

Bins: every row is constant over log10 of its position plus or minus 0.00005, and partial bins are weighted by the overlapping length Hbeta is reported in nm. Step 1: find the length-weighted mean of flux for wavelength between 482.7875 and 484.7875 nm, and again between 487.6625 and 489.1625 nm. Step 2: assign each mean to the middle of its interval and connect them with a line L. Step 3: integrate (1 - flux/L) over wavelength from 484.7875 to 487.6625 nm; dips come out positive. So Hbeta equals 0.21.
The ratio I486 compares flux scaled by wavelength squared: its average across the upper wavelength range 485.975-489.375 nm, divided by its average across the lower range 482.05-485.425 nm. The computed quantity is 0.95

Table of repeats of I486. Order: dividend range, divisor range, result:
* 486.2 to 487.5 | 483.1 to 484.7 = 0.91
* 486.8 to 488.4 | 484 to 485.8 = 0.95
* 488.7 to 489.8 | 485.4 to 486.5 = 1.11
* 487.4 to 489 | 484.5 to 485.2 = 0.96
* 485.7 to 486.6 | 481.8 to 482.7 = 0.82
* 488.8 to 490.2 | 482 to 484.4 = 1.02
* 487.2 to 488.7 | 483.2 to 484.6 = 0.96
